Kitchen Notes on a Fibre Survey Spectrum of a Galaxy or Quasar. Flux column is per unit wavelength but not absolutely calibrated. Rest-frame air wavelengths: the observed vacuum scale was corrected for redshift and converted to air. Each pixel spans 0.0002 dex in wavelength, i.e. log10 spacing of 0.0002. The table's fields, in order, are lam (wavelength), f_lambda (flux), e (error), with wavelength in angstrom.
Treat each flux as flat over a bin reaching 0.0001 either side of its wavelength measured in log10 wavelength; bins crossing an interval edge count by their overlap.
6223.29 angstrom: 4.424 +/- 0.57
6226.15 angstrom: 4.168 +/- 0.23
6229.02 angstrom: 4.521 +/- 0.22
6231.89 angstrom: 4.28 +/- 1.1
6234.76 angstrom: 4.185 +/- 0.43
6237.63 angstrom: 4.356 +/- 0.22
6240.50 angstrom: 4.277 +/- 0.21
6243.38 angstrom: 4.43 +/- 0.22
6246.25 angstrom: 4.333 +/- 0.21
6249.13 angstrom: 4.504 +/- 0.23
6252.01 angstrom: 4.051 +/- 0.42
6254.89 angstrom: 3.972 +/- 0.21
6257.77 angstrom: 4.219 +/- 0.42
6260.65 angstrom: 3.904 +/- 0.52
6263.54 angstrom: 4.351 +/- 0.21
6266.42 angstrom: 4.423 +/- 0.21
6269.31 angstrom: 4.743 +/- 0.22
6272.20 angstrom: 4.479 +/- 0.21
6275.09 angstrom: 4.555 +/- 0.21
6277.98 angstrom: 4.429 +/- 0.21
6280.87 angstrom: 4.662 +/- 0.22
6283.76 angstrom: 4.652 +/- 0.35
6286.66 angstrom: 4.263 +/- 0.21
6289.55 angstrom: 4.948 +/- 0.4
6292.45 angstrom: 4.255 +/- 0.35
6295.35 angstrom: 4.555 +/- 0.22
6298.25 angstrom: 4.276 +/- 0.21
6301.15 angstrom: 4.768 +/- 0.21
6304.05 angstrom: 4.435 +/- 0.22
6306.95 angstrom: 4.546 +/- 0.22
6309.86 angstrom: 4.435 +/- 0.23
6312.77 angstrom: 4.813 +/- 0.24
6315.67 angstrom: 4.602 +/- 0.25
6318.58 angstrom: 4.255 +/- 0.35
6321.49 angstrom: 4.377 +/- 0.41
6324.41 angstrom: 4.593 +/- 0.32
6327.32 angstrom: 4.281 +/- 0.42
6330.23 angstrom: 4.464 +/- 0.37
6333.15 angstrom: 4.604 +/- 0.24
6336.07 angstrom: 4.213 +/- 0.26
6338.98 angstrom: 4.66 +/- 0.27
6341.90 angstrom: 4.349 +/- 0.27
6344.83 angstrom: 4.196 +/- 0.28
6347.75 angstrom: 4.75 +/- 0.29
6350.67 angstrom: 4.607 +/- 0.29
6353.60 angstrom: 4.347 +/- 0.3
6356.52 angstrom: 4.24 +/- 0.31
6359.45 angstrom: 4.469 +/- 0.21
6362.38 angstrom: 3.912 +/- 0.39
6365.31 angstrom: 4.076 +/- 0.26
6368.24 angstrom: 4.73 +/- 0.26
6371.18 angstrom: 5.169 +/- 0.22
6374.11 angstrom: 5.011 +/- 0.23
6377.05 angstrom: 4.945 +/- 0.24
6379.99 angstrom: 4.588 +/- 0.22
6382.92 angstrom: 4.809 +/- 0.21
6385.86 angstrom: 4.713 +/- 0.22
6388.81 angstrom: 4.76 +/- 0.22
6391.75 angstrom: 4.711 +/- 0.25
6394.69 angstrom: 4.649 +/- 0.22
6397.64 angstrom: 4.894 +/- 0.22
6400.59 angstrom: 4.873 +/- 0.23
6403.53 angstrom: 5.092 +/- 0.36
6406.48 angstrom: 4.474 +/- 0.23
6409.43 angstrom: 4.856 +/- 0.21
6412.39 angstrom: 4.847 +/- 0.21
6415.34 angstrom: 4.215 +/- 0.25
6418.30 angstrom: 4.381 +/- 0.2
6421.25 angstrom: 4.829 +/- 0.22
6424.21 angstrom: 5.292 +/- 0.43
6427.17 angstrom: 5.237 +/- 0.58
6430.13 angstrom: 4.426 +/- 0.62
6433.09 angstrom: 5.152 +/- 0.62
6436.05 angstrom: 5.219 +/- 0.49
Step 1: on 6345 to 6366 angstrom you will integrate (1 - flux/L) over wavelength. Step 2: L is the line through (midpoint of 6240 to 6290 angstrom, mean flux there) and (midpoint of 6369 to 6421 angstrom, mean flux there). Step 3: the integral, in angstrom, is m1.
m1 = 1.39 angstrom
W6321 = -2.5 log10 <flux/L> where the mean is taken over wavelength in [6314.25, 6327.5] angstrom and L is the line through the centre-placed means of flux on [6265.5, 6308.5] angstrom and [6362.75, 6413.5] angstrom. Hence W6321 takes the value 0.042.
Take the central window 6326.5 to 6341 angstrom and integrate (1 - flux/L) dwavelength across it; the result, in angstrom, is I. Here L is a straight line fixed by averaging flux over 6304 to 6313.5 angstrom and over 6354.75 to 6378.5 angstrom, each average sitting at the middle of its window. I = 0.4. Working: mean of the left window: 4.55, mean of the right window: 4.57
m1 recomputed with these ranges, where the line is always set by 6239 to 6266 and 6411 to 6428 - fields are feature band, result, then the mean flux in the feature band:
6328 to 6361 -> 0.7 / 4.44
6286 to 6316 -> -1.0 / 4.54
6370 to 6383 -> -0.7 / 4.91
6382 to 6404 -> -0.5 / 4.8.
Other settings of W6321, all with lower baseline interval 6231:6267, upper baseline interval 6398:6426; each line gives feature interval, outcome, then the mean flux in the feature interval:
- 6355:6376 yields 0.024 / 4.52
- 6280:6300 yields -0.033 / 4.52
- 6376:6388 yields -0.018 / 4.76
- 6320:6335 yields 0.011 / 4.45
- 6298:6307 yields -0.028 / 4.53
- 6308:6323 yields -0.008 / 4.5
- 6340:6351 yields 0.022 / 4.47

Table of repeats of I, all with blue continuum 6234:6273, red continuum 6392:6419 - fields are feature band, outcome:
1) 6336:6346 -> 0.34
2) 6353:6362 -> 0.55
